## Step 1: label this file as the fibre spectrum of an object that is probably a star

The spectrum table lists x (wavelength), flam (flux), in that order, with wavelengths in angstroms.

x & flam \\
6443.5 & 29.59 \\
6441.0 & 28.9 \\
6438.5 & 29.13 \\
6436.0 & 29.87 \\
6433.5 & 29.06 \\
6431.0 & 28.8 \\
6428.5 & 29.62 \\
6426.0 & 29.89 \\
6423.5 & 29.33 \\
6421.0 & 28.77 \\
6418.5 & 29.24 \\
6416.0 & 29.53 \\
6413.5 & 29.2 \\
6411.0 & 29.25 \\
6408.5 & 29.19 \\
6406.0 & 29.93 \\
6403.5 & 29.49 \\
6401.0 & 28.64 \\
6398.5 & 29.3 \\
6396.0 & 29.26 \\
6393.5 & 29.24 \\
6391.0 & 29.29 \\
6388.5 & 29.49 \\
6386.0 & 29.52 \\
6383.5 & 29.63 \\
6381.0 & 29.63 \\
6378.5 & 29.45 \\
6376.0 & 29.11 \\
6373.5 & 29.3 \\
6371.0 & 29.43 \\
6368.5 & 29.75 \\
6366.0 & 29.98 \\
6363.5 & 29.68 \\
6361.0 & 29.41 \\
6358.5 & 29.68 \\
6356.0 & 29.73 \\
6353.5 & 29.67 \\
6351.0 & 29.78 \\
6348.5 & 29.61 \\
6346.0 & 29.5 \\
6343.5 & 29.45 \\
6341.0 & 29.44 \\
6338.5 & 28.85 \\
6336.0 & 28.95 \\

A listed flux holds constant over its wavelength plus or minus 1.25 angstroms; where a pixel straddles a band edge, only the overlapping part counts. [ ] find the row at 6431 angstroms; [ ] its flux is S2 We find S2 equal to 28.8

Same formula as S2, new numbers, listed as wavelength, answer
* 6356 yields 29.73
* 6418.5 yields 29.24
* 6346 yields 29.5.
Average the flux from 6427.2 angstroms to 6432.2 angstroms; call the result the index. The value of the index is 29.2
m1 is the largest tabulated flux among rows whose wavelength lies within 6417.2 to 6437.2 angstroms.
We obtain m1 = 29.89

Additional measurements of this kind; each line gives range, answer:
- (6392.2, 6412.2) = 29.93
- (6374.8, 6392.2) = 29.63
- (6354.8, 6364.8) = 29.73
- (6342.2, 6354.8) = 29.78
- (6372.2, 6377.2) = 29.3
